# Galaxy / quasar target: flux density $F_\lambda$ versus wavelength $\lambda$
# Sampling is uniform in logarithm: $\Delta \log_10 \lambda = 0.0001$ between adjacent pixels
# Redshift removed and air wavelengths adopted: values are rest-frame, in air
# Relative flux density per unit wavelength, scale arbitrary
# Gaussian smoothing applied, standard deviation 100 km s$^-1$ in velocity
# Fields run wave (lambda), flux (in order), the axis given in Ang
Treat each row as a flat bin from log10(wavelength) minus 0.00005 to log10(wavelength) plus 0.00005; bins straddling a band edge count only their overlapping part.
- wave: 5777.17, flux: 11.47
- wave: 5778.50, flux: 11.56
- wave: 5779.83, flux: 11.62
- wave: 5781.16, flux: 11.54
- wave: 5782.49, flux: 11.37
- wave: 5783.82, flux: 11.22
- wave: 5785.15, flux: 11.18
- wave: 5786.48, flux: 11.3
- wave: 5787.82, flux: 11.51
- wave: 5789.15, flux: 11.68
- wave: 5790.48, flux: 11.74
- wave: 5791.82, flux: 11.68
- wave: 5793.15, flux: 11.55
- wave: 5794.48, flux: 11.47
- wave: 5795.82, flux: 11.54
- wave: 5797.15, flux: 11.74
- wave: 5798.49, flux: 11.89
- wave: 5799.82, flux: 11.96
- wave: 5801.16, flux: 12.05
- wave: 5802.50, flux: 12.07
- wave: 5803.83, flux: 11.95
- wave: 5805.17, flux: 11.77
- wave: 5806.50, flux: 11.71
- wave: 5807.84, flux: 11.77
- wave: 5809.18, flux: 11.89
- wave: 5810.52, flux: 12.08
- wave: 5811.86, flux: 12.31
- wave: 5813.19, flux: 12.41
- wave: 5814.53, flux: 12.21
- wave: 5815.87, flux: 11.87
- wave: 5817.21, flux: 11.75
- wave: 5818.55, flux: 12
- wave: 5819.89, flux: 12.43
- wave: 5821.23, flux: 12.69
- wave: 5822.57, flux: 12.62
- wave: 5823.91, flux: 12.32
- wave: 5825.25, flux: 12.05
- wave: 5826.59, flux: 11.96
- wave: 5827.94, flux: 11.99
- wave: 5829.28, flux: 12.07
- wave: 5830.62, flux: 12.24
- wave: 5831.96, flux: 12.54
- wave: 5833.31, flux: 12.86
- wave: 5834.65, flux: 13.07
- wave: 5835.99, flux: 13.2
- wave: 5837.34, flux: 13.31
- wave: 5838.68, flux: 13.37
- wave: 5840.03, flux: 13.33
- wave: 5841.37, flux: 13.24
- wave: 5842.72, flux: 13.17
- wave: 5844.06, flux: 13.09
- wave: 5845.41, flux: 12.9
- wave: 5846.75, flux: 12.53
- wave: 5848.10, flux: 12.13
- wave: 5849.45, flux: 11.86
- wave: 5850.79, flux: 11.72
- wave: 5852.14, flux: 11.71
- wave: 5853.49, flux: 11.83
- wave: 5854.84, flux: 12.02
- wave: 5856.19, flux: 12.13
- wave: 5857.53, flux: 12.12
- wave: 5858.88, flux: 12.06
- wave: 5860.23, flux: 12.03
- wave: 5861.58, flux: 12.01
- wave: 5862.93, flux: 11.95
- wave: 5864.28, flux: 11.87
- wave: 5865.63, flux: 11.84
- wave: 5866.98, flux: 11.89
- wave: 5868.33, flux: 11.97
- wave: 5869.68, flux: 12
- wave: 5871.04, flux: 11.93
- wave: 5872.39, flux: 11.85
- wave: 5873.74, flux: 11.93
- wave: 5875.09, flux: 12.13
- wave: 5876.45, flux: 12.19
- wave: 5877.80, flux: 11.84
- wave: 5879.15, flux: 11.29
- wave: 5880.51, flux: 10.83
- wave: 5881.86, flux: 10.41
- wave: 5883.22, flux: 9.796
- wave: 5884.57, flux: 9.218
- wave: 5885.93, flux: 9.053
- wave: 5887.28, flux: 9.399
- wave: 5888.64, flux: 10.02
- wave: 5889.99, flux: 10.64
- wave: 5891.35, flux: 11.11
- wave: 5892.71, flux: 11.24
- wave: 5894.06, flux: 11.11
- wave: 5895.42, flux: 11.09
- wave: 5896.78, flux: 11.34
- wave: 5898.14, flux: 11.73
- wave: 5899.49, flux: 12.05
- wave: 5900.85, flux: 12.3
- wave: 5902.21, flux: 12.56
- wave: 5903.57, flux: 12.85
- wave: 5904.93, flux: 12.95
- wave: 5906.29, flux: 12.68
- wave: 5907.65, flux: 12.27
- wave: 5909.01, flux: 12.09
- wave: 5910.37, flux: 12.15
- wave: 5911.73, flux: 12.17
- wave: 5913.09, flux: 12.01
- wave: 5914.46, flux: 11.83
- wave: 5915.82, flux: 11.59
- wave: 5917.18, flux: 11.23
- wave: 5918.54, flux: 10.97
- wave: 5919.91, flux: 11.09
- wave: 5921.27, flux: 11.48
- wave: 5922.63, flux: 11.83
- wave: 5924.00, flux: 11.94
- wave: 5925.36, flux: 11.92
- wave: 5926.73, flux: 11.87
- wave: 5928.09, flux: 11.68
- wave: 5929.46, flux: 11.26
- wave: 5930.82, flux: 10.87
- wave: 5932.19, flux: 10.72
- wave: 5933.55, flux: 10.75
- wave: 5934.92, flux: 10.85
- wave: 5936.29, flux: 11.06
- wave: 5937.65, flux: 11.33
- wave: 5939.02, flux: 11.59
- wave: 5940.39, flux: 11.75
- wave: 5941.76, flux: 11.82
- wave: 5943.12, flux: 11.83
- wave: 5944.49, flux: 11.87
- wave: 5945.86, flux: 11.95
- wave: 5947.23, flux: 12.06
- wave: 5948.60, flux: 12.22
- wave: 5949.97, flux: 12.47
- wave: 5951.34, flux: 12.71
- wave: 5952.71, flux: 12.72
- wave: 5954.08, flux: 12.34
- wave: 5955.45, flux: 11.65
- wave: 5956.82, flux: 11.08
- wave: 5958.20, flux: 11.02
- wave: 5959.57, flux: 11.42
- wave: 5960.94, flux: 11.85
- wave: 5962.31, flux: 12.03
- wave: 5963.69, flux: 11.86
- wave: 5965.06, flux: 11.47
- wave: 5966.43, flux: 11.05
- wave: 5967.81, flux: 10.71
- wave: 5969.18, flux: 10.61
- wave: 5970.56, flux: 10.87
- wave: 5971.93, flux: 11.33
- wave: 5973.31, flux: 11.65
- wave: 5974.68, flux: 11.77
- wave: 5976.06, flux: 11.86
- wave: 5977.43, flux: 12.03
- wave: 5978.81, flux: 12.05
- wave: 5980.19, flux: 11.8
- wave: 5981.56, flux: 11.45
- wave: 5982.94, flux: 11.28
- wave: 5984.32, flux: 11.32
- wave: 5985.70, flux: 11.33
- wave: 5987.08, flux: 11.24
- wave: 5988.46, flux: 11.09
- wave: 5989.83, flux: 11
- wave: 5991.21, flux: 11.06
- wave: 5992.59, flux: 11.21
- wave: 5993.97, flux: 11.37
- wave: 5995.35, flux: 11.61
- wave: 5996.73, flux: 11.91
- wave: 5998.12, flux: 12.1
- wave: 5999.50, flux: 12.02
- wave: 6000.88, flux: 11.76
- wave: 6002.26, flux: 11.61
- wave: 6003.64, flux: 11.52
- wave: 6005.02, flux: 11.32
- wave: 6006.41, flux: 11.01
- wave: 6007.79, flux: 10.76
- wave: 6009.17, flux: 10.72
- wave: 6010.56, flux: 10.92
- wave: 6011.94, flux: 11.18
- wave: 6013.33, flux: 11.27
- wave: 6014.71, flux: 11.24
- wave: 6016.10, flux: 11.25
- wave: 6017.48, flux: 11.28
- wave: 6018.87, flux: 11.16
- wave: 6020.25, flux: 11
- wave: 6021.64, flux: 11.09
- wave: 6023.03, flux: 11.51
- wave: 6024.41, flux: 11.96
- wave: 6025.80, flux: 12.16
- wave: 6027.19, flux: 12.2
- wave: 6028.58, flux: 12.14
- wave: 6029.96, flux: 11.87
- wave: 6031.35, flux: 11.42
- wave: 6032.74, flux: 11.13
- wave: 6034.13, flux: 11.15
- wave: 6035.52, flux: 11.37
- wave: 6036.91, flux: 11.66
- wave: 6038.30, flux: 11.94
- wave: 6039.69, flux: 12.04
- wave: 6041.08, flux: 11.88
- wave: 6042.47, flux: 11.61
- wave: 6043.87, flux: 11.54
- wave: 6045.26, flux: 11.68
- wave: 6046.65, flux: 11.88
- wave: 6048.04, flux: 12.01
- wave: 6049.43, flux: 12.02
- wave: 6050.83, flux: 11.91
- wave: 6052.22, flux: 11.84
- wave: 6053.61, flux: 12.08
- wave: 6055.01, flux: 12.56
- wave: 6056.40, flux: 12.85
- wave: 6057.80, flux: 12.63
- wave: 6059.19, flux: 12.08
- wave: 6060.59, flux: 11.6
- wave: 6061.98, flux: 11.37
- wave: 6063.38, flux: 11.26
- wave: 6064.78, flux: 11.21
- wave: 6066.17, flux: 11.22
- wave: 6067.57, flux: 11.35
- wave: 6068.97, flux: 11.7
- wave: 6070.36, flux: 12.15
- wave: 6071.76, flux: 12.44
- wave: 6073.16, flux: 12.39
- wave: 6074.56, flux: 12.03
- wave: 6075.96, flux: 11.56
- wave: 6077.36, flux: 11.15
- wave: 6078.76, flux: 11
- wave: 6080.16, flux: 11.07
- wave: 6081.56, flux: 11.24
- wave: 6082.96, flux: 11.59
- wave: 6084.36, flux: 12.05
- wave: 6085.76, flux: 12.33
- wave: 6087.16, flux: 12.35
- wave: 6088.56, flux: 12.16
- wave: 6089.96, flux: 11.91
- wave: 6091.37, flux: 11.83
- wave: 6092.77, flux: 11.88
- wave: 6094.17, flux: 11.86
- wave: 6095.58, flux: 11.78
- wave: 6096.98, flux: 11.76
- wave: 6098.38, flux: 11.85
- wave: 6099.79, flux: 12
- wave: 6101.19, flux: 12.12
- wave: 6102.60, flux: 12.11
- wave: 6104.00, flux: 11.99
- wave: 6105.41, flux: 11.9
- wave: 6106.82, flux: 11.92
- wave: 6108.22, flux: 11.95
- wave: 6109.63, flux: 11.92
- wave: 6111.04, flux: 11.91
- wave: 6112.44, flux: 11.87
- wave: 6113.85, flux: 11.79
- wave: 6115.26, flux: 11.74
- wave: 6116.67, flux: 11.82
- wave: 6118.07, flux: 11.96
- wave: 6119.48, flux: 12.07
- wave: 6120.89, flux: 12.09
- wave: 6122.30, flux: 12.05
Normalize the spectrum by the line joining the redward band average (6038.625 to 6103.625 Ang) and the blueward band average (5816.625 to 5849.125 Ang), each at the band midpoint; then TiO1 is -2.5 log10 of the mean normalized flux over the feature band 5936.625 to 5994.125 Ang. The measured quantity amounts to 0.05 mag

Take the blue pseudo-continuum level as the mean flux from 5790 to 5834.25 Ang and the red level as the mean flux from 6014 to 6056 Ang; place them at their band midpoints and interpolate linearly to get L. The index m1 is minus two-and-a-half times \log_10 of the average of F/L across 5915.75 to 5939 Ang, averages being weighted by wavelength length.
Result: 0.05 mag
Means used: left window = 12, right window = 11.7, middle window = 11.3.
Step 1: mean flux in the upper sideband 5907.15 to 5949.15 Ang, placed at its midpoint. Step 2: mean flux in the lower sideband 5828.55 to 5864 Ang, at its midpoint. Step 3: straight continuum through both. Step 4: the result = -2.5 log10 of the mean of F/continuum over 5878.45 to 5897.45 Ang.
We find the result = 0.15 mag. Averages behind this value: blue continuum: 12.5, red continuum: 11.6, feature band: 10.5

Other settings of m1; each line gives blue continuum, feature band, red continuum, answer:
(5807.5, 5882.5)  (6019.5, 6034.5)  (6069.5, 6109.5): 0.031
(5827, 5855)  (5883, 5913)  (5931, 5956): 0.066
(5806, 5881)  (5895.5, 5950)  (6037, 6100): 0.030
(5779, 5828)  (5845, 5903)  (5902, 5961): 0.027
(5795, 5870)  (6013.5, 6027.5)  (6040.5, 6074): 0.045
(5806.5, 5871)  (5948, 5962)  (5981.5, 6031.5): -0.024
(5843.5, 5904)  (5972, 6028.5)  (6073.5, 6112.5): 0.025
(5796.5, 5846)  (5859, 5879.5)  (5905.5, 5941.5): 0.007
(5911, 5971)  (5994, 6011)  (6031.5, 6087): 0.022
